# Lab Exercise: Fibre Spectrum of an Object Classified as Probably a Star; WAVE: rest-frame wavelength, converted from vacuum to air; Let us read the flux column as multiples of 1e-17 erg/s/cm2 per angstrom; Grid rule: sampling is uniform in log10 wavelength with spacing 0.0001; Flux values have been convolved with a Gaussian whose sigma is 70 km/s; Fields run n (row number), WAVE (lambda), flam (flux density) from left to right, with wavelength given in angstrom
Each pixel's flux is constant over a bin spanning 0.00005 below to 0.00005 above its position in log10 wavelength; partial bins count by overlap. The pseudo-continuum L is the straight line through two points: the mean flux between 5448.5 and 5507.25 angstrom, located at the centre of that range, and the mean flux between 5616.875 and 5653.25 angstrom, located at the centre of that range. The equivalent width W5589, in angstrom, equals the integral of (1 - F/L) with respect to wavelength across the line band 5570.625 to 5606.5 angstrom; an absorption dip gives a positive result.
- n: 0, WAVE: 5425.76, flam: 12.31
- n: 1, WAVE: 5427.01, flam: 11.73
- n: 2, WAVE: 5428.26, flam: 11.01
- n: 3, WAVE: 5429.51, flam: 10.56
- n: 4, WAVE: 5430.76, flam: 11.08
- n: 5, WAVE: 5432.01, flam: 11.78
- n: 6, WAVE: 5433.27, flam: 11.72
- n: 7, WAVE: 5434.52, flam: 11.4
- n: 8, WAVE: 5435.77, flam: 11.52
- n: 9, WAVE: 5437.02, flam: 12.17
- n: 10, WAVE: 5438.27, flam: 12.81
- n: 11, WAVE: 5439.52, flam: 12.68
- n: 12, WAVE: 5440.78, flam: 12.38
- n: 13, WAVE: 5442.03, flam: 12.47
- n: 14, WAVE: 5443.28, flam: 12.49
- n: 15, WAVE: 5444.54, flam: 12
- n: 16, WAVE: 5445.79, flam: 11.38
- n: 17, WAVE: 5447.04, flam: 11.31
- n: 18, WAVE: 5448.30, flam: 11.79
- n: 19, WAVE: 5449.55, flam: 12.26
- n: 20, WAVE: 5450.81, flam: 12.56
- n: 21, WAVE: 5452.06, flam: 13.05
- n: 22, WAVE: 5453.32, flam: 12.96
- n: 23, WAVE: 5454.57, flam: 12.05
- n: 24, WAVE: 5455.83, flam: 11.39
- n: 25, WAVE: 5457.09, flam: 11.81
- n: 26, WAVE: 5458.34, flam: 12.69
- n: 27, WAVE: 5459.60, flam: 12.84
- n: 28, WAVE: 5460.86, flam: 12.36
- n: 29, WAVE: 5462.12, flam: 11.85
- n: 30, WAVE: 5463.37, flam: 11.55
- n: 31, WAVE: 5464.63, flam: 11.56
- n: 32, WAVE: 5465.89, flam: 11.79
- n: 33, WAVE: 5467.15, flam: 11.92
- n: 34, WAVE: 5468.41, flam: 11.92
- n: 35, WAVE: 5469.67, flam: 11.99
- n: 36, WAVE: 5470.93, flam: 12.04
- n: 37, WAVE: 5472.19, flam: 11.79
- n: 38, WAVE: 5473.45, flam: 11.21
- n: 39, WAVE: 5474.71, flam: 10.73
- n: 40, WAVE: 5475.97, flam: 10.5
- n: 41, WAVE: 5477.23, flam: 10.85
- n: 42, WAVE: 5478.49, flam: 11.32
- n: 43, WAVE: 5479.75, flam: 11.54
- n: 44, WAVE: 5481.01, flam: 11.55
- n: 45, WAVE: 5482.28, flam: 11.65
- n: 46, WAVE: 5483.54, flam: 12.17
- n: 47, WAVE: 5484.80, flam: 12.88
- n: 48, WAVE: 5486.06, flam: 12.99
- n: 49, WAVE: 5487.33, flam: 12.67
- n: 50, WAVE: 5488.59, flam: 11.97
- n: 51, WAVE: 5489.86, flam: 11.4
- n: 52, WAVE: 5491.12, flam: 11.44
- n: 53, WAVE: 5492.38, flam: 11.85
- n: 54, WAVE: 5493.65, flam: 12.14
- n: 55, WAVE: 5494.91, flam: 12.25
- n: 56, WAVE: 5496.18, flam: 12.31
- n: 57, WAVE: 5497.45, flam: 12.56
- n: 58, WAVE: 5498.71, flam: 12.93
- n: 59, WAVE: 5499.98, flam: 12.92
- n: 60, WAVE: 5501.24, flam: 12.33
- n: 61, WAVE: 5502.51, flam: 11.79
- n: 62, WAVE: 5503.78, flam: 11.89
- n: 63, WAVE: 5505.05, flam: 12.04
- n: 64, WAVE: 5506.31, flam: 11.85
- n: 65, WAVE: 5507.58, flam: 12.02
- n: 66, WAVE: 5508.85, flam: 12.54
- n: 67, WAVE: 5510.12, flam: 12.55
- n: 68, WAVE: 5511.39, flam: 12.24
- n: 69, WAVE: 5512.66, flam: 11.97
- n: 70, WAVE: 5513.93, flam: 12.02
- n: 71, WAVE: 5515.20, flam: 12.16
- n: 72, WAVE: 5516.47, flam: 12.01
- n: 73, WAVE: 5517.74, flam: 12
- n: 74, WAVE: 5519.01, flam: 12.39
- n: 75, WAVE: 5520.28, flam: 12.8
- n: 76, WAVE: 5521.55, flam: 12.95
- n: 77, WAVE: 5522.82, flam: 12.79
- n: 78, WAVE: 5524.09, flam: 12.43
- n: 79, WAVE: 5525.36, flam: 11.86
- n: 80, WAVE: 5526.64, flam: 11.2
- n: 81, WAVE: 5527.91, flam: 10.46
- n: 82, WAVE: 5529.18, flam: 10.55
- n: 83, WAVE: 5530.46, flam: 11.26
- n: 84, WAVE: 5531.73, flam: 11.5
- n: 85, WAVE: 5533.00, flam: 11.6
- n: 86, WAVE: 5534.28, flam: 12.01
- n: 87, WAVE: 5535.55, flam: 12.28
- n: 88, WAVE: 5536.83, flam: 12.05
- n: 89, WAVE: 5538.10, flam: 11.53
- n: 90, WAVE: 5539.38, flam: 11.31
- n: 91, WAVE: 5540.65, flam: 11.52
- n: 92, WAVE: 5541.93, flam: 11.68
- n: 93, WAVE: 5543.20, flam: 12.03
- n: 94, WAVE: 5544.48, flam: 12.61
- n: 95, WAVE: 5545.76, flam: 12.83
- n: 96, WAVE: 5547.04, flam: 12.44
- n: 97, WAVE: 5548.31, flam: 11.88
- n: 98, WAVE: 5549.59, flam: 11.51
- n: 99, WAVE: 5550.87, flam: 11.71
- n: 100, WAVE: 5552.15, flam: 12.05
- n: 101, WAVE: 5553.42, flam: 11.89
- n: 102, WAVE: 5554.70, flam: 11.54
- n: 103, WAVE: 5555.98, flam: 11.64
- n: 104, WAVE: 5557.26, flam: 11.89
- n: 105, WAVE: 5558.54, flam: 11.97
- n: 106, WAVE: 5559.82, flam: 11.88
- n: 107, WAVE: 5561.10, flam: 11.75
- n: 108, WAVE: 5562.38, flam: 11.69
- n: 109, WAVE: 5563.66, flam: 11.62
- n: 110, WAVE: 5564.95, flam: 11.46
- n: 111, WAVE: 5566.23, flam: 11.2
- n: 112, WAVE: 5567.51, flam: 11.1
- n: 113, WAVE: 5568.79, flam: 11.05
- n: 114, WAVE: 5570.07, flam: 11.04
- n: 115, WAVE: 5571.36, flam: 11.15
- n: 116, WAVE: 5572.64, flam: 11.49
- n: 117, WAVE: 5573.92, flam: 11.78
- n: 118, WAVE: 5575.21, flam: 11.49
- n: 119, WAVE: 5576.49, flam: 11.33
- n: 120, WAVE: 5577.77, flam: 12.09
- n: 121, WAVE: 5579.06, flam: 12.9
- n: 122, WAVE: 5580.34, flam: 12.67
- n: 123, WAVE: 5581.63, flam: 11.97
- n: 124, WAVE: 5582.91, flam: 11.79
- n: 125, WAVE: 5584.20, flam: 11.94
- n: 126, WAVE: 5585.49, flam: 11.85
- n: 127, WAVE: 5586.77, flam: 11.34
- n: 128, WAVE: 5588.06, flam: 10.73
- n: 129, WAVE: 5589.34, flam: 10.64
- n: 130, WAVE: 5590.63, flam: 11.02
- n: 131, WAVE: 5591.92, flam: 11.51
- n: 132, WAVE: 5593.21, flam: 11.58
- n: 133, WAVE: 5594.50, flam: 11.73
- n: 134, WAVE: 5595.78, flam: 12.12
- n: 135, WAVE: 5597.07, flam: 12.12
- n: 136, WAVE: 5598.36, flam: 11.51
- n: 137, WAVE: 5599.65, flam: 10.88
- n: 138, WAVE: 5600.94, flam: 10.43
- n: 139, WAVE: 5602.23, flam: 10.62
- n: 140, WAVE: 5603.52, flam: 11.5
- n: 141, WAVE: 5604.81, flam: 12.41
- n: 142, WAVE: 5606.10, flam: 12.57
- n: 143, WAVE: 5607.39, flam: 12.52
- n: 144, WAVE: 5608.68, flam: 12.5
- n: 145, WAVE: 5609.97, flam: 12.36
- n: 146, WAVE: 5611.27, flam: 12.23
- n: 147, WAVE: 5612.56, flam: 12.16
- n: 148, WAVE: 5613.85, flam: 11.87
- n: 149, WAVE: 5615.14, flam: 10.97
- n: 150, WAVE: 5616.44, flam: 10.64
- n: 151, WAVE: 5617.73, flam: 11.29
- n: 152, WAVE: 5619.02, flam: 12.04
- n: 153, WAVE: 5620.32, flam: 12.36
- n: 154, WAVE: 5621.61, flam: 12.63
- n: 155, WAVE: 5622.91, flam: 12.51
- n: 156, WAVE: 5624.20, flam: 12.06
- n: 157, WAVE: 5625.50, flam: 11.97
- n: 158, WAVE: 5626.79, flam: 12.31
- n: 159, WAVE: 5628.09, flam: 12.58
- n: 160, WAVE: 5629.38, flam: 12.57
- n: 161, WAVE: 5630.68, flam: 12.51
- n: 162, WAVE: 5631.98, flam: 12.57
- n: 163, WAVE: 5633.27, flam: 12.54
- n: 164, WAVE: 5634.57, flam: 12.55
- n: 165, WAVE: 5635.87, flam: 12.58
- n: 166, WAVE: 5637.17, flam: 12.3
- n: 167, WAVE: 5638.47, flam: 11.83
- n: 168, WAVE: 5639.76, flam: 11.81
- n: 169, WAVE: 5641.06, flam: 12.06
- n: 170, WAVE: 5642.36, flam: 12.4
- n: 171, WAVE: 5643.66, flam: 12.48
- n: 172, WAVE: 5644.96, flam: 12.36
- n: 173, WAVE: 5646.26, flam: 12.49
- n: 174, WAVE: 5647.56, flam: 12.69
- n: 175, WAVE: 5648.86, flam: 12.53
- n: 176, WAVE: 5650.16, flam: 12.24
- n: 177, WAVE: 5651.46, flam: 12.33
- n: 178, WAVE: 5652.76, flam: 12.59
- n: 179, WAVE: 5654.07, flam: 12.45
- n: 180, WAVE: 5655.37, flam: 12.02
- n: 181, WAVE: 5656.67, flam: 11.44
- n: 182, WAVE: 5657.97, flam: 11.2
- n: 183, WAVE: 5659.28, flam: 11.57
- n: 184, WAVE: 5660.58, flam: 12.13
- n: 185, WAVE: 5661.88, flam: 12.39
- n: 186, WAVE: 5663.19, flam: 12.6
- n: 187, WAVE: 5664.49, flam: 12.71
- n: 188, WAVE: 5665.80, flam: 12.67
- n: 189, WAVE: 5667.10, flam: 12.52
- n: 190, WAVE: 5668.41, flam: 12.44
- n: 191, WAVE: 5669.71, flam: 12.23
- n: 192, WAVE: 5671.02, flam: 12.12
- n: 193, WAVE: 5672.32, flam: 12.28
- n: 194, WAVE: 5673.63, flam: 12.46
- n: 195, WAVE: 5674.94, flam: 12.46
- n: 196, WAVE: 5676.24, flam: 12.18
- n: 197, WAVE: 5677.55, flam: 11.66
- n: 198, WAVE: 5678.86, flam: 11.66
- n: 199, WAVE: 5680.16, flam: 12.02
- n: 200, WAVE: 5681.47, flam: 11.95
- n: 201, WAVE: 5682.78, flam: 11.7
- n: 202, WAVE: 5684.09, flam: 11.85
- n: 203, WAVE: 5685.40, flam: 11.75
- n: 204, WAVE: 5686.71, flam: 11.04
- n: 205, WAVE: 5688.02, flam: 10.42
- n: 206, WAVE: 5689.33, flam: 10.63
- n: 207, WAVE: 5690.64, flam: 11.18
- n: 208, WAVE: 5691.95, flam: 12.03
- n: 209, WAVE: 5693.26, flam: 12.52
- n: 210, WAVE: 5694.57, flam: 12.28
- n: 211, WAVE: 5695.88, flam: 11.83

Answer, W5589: 1.82 angstrom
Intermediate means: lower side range 12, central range 11.6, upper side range 12.3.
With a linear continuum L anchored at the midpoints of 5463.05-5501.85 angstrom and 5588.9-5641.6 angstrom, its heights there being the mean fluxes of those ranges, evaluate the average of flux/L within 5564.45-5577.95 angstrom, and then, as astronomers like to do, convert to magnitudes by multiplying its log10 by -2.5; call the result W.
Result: 0.052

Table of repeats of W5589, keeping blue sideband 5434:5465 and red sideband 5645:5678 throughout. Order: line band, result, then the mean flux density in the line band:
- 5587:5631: 1.56 angstrom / 11.8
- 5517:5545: 0.77 angstrom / 11.9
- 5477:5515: 0.21 angstrom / 12.1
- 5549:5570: 1.03 angstrom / 11.6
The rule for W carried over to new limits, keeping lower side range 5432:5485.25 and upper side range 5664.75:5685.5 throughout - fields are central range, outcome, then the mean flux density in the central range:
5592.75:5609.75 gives 0.03 mag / 11.8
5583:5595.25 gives 0.06 mag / 11.4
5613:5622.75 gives 0.03 mag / 11.7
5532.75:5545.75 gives 0.01 mag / 11.9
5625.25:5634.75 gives -0.03 mag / 12.5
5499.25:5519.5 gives -0.02 mag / 12.2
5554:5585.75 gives 0.03 mag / 11.7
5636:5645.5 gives -0.01 mag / 12.2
